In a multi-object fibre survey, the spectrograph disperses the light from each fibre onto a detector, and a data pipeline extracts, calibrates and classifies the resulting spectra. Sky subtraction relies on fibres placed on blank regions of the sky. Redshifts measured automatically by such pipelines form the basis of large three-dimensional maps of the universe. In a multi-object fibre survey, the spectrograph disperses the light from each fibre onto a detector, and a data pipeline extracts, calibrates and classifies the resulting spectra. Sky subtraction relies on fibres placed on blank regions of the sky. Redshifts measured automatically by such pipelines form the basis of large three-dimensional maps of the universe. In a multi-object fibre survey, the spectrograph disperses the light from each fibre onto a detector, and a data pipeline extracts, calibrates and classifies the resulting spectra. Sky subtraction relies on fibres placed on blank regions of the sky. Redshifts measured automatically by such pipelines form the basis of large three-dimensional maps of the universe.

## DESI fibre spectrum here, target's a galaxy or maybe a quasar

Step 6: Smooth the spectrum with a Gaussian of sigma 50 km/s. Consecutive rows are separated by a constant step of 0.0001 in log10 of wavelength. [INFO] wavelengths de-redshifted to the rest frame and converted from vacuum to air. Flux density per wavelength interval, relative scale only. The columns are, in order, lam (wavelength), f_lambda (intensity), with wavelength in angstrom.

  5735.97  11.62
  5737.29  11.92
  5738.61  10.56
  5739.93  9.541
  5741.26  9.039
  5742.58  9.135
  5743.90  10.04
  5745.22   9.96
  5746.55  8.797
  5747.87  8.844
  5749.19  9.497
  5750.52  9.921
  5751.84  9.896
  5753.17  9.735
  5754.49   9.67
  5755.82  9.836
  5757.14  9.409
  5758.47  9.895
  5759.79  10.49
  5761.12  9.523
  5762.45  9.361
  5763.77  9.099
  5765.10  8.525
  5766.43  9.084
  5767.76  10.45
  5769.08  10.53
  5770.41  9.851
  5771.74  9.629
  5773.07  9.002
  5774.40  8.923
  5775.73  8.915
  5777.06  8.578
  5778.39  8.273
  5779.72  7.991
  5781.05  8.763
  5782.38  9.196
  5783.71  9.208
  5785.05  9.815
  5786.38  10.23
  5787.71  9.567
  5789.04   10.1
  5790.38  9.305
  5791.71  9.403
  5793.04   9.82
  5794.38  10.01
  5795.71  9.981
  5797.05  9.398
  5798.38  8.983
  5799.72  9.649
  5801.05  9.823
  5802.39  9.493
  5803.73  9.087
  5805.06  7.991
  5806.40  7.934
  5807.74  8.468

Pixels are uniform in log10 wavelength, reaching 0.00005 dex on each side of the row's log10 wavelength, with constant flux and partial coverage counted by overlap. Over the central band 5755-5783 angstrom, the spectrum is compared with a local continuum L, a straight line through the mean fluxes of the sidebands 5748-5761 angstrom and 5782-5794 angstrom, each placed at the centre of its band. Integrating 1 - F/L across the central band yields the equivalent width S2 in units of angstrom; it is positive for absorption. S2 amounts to 1.2 angstrom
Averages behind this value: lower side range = 9.76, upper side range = 9.64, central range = 9.3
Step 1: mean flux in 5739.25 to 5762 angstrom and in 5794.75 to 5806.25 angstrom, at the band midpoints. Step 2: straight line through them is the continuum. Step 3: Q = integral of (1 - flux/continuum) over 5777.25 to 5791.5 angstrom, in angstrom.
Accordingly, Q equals 0.2 angstrom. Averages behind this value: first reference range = 9.6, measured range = 9.23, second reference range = 9.26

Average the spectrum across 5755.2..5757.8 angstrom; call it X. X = 9.64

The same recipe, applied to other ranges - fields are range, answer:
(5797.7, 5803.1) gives 9.48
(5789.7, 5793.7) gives 9.51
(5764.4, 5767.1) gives 8.79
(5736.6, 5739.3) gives 11.2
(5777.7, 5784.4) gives 8.68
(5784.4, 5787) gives 10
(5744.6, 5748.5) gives 9.19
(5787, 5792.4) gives 9.61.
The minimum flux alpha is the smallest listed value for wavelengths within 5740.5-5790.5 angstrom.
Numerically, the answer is 7.991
